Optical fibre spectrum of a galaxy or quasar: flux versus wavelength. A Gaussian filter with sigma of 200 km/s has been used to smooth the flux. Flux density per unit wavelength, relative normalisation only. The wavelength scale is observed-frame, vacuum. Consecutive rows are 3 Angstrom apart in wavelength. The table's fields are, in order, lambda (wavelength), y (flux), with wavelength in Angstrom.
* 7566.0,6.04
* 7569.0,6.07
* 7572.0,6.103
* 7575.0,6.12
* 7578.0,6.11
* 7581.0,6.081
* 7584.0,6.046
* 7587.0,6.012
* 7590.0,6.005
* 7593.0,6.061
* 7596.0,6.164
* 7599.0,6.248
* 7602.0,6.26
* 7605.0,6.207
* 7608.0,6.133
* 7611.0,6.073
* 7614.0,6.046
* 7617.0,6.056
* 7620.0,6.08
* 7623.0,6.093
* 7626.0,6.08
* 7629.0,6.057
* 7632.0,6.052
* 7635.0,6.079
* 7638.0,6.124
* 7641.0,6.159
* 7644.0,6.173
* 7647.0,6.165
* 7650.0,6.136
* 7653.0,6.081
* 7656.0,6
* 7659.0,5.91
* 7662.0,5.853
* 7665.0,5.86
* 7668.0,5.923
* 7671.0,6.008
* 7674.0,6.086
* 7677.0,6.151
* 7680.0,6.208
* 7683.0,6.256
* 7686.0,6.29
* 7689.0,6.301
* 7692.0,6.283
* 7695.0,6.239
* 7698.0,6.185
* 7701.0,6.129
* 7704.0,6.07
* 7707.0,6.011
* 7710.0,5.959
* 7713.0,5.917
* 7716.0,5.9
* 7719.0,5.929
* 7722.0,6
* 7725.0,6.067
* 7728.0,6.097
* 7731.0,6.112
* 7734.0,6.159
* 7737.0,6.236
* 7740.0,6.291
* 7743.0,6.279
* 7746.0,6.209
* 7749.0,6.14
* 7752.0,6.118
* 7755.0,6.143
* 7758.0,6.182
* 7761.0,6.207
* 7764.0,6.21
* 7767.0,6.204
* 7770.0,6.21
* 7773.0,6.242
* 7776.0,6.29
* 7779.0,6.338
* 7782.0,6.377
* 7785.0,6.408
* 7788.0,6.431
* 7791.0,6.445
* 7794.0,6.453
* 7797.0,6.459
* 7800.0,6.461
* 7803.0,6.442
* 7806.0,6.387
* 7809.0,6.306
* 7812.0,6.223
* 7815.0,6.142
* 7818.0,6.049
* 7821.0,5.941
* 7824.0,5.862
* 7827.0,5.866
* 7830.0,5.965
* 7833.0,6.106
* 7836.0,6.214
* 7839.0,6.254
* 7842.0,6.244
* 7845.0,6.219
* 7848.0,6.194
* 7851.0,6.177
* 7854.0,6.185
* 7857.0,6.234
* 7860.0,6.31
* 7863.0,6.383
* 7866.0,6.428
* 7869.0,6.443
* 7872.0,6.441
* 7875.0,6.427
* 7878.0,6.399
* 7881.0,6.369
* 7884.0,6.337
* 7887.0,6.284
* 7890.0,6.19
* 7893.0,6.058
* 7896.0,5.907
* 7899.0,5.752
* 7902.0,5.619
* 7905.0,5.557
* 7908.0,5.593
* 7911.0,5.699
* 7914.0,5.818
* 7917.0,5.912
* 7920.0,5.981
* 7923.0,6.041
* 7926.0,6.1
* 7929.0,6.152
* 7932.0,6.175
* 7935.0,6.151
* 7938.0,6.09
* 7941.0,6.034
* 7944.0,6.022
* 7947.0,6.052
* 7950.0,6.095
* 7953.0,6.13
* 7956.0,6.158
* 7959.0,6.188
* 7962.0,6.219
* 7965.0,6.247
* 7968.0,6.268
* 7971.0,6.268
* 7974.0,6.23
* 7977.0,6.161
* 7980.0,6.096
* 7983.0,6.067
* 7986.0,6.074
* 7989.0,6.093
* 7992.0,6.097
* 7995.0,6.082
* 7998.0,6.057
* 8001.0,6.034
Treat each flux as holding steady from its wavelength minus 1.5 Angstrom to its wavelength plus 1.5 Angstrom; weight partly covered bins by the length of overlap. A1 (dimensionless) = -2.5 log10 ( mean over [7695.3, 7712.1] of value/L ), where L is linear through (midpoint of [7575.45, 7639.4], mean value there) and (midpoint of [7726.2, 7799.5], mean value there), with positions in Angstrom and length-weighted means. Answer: 0.022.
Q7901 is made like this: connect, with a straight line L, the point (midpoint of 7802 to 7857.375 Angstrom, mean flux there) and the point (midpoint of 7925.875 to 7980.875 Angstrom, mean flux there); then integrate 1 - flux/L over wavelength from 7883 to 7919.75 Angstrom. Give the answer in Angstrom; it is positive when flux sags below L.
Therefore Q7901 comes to 1.6 Angstrom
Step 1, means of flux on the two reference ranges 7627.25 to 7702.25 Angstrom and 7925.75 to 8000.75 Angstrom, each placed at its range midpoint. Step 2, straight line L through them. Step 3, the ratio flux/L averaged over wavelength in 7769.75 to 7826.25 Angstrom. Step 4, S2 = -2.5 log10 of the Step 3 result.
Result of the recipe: -0.03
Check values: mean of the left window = 6.11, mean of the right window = 6.13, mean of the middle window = 6.28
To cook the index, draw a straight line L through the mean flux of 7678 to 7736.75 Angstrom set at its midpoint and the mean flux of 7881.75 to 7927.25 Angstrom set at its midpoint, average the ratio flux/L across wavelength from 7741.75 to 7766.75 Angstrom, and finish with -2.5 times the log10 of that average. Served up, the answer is -0.021 mag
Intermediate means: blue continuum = 6.11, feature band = 6.19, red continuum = 5.93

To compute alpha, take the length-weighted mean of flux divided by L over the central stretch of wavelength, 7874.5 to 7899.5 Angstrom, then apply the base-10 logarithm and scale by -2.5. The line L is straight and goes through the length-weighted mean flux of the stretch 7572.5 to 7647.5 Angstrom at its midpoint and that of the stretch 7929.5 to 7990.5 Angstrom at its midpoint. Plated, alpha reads -0.01 mag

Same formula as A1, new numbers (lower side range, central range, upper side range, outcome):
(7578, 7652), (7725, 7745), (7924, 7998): -0.01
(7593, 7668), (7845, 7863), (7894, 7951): -0.05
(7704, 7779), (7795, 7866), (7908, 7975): -0.02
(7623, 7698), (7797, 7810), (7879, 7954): -0.06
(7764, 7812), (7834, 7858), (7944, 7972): 0.01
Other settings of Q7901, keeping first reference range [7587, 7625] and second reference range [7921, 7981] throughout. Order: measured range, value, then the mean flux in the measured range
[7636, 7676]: 0.5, 6.04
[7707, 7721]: 0.4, 5.94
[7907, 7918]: 0.7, 5.76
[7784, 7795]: -0.5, 6.43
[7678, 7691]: -0.3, 6.26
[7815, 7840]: 0.4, 6.03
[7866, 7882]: -0.7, 6.42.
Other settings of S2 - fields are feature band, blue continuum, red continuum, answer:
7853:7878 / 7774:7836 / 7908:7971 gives -0.03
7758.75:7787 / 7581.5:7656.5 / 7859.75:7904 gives -0.02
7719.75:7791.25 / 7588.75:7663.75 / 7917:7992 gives -0.02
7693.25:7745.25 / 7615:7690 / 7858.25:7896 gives 0.01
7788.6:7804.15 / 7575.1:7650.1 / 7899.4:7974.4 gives -0.07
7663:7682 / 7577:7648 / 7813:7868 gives 0.01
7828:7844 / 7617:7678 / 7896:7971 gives -0.02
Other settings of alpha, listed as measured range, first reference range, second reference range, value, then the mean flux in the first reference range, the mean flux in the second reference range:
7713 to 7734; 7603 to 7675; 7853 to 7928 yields 0.01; 6.06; 6.1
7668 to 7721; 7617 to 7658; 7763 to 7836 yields 0.01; 6.09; 6.24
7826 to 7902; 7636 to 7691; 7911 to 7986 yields -0.02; 6.1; 6.1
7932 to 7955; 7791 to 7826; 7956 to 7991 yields 0.02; 6.25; 6.17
